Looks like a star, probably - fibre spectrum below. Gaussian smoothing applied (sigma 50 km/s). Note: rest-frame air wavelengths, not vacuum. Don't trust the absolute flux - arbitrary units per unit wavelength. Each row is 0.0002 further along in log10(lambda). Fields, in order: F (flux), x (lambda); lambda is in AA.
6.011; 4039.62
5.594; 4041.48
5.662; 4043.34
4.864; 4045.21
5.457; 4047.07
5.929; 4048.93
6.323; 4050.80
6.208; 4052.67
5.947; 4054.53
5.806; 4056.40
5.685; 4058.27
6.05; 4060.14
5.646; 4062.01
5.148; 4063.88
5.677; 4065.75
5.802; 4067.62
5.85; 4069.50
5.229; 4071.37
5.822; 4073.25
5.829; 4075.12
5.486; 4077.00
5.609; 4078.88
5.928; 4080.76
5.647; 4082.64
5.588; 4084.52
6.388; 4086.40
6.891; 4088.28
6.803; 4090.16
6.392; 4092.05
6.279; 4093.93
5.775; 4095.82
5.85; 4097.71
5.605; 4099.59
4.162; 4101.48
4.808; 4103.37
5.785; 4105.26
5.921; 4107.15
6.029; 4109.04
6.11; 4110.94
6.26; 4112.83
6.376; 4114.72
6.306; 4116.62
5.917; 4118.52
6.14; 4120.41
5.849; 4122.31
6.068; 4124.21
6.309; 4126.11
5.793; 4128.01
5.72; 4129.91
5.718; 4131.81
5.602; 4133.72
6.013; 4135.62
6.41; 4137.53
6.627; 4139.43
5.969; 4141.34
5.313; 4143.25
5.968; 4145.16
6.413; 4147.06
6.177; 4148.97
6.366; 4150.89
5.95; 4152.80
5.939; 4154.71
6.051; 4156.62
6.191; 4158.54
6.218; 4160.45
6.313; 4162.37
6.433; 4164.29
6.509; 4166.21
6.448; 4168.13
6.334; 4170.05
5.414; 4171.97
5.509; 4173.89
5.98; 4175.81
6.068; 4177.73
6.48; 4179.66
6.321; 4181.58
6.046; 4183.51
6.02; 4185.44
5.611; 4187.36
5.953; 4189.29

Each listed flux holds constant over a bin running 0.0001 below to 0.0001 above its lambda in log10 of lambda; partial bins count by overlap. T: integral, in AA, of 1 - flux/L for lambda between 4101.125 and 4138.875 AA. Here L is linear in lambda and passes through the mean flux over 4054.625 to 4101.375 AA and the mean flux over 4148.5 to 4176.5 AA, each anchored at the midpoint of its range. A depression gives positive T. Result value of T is 0.5 AA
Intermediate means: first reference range 5.84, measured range 5.9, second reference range 6.12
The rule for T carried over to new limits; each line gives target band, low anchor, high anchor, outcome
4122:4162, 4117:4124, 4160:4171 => 0.9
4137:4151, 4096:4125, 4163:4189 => -0.4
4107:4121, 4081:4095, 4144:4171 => 0.2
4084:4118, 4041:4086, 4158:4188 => -0.7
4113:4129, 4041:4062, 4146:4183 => -0.2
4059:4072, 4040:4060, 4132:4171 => 0.4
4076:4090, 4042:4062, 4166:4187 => -0.3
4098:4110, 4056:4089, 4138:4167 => 1.0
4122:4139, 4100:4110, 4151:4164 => -0.7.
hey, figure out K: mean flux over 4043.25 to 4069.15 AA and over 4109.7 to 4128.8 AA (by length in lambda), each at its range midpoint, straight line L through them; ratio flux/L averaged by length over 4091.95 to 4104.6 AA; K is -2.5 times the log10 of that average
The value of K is 0.09 mag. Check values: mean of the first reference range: 5.73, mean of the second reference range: 6.11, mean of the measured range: 5.5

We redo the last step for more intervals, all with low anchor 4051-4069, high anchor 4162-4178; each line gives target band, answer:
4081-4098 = -0.05 mag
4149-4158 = 0.00 mag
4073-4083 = 0.02 mag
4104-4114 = -0.01 mag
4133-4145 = 0.00 mag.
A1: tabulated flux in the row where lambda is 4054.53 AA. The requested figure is 5.947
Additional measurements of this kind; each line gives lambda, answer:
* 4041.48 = 5.594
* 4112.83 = 6.26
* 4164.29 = 6.433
